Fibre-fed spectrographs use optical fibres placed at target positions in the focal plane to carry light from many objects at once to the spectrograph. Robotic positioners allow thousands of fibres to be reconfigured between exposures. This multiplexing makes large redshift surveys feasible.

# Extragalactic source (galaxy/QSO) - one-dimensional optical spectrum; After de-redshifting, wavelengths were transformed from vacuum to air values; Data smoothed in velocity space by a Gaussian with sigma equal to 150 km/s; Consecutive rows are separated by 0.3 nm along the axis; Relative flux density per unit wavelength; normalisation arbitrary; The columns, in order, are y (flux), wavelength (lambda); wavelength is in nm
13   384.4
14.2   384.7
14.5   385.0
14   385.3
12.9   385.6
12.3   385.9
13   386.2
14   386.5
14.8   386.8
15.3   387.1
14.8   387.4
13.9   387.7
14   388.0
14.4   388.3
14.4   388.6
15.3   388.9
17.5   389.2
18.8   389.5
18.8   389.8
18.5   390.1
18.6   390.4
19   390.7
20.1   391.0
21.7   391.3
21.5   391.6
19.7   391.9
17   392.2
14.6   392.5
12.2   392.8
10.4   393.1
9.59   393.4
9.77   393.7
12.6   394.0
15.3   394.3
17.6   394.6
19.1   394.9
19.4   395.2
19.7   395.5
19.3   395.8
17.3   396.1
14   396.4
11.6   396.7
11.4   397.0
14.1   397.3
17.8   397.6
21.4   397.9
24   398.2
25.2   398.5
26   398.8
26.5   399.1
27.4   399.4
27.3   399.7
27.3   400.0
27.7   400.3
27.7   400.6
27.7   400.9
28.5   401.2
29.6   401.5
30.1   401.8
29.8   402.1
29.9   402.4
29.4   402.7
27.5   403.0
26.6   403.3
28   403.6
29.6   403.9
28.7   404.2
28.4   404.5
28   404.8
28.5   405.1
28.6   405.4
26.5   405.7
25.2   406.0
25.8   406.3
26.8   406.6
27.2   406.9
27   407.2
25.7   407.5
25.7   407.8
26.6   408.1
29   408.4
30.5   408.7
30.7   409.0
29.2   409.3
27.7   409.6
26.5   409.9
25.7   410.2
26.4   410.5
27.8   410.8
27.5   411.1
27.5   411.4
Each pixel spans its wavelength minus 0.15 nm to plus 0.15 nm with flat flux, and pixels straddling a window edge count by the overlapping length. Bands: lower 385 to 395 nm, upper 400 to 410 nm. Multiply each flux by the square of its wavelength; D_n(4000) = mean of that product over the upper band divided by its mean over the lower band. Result 1.9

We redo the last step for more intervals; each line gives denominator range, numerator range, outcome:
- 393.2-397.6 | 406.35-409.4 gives 1.96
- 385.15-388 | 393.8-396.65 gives 1.27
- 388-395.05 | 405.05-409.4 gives 1.82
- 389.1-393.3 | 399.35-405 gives 1.70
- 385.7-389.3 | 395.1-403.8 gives 1.77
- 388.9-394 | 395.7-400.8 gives 1.35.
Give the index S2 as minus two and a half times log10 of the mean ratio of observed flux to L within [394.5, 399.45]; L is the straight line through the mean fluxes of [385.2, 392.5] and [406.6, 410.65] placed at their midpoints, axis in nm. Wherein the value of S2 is 0.09 mag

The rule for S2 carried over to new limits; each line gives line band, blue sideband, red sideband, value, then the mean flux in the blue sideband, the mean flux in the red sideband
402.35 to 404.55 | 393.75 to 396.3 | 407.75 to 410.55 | -0.20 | 17.2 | 27.9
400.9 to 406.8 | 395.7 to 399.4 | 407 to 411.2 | -0.19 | 19.4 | 27.6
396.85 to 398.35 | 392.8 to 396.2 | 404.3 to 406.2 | 0.07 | 15.3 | 27.5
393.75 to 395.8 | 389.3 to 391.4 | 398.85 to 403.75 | 0.32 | 19.3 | 28.1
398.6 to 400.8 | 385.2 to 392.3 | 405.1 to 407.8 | -0.19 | 16.4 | 26.7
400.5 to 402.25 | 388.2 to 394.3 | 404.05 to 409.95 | -0.22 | 16.2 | 27.6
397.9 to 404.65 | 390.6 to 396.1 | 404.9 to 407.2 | -0.20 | 16.6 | 27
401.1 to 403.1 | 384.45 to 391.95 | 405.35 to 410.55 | -0.22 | 16.2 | 27.3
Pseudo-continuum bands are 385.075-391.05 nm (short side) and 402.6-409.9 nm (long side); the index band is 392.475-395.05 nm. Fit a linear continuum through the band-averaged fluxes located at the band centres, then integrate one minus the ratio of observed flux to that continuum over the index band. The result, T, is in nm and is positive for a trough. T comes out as 0.804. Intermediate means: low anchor 15.6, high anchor 27.8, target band 13.4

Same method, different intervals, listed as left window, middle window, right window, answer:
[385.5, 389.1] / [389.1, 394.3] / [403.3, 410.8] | 0.14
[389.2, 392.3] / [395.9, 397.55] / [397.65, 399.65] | 0.66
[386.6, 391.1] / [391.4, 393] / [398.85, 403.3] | 0.22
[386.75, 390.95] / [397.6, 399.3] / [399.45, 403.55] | 0.09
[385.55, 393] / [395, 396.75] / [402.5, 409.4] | 0.30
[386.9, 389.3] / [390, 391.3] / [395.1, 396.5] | -0.28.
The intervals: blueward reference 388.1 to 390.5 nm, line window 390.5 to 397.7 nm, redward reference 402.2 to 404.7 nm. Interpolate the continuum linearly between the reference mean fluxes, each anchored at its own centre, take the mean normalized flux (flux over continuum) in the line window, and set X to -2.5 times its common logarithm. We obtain 0.27 mag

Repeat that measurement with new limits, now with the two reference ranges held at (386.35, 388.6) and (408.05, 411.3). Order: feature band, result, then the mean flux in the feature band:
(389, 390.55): -0.16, 18.3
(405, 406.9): -0.05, 26.9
